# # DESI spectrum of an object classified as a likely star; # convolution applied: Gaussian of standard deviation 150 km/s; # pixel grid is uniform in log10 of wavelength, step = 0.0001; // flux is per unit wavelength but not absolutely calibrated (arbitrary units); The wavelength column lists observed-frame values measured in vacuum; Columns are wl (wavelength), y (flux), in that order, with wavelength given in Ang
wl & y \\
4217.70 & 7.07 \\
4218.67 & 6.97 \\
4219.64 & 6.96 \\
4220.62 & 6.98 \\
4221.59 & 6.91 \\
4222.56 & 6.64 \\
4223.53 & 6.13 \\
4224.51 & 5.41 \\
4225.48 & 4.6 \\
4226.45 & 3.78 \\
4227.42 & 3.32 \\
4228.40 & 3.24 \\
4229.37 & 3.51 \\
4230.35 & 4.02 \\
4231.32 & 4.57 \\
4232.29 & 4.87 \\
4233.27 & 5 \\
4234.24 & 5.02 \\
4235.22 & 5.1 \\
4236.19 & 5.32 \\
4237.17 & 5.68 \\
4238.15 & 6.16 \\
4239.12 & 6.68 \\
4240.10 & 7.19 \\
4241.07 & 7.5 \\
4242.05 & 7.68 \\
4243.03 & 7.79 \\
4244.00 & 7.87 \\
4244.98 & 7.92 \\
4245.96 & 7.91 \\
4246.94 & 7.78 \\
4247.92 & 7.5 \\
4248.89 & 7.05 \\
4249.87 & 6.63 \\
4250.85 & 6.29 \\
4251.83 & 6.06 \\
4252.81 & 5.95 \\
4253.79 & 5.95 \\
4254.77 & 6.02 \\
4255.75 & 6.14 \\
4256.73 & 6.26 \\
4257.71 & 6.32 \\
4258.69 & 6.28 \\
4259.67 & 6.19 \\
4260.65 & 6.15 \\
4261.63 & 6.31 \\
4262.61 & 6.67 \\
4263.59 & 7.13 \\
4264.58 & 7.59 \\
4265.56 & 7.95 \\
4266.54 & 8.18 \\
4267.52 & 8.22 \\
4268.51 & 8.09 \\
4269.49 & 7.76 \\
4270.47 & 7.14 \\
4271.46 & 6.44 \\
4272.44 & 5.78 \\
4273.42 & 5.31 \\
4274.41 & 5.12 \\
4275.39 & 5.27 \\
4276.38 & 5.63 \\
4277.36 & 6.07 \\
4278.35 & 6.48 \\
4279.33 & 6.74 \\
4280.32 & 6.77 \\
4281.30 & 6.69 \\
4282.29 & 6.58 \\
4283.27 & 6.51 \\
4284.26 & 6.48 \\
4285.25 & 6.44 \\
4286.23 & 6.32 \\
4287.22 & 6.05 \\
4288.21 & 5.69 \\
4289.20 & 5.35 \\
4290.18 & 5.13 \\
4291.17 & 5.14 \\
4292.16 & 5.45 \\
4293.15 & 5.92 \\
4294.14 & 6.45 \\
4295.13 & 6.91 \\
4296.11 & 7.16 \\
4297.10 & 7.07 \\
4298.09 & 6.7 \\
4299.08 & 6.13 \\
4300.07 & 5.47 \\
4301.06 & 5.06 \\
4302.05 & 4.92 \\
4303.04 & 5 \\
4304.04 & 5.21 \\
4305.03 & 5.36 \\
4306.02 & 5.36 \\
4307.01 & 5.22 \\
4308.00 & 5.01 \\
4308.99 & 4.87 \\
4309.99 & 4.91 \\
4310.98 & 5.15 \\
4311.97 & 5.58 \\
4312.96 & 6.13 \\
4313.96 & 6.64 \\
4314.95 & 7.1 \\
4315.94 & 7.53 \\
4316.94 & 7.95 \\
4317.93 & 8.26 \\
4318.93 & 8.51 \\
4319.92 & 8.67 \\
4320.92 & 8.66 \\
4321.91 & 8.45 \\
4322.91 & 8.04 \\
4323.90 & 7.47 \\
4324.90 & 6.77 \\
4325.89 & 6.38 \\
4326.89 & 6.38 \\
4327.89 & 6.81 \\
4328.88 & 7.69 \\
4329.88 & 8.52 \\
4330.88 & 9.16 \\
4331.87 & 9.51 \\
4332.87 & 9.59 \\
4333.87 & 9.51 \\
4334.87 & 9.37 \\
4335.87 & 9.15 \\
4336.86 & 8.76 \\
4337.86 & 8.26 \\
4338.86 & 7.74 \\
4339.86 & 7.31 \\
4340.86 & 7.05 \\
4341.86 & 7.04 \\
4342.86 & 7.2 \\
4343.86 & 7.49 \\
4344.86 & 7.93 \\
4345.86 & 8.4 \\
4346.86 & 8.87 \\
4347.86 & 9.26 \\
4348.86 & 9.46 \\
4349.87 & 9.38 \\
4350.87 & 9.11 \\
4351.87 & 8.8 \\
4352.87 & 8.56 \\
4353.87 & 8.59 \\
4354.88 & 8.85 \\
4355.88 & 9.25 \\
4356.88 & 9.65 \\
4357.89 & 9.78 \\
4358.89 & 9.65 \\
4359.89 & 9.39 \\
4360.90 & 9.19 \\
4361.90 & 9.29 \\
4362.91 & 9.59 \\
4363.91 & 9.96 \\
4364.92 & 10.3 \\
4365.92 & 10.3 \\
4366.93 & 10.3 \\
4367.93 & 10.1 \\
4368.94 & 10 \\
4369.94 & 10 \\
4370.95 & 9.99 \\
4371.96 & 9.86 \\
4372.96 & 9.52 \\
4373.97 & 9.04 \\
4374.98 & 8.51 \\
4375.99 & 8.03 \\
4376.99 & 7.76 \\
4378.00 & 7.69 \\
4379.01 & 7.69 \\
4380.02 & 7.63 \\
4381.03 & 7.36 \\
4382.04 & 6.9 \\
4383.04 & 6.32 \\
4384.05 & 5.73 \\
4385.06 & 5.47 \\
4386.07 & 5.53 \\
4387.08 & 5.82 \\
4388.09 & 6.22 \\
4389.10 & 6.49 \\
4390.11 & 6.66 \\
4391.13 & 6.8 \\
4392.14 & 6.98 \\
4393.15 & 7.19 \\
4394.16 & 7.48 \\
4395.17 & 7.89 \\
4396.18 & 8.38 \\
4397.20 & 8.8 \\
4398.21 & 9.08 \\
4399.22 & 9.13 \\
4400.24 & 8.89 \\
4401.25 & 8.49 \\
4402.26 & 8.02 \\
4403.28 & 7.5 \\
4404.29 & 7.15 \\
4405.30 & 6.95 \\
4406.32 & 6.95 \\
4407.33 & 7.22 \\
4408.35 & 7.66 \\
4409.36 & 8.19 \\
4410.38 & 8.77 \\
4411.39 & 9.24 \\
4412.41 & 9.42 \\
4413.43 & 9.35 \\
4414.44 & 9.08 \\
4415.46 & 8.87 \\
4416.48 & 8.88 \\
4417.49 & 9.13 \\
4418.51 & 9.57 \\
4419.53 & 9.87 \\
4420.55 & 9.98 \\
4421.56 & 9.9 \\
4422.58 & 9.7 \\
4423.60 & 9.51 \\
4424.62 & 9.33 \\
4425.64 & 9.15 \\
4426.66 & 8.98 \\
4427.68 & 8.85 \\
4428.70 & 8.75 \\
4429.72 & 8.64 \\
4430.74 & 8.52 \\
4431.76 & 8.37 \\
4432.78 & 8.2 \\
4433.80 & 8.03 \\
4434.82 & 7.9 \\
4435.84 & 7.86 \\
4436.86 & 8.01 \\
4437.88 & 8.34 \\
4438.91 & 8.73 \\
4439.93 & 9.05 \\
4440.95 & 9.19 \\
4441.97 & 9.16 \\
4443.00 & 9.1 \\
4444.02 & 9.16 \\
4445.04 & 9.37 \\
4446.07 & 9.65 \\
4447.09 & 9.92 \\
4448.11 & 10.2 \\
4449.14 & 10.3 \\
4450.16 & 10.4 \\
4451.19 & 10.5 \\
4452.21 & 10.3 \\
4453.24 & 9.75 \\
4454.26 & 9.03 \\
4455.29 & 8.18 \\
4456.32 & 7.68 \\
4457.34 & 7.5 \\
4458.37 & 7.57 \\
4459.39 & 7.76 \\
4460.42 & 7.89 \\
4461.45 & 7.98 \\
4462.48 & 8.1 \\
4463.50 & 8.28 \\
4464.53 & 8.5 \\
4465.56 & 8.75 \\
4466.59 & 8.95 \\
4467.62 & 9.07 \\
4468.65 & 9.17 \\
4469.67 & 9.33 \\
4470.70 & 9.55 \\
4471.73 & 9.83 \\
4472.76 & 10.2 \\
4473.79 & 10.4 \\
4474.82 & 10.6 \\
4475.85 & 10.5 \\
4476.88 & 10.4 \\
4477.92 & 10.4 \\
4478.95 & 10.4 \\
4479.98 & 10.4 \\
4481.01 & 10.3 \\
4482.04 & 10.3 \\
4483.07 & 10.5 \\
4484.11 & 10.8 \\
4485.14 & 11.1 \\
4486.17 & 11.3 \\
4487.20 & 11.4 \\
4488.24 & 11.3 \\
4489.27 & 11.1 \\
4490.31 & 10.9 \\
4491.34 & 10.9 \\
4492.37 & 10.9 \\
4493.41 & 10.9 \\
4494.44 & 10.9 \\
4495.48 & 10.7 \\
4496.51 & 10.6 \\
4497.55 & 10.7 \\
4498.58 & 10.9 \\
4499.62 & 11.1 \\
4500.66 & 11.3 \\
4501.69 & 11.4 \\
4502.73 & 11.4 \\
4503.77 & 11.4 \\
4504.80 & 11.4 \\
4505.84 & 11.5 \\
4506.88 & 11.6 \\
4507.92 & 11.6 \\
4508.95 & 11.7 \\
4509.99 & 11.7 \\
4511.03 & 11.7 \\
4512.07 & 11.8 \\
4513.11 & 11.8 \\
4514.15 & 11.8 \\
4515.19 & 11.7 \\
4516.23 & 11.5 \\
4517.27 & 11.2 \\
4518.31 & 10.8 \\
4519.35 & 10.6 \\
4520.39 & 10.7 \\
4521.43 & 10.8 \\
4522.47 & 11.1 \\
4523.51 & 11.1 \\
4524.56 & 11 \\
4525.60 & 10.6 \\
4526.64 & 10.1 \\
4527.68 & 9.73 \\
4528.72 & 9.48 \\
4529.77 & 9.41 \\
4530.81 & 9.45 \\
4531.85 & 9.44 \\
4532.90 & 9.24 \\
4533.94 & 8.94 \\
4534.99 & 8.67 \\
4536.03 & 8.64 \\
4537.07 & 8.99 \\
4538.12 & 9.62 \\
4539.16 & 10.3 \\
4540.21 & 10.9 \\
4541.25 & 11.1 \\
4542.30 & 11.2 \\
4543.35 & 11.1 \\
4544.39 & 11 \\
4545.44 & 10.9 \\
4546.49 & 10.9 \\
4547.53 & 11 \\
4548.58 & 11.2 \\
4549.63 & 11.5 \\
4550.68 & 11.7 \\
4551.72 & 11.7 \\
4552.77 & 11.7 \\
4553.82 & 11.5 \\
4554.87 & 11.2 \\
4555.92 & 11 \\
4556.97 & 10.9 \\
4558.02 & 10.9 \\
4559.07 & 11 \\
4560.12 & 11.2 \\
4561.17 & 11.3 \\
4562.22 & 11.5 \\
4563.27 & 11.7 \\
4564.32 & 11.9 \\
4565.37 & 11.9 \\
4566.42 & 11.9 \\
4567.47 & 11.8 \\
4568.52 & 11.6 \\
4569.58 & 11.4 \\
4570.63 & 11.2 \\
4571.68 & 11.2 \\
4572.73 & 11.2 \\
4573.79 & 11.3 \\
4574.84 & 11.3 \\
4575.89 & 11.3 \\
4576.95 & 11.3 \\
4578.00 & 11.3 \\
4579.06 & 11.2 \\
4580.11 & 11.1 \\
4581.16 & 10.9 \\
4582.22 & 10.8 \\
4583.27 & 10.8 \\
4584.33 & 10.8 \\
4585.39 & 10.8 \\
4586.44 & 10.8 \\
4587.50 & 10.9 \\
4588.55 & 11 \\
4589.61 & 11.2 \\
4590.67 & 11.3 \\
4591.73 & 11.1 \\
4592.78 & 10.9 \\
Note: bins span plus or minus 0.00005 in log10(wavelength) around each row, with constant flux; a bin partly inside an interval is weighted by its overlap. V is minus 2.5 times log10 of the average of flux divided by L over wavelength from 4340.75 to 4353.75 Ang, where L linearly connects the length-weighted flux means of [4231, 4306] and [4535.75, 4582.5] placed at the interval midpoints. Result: -0.10 mag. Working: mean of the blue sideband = 6.35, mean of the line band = 8.4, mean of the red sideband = 11.1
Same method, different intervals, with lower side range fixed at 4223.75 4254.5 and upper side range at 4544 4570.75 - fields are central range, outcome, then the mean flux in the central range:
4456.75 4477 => 0.10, 8.99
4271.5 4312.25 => 0.17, 5.82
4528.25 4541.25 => 0.16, 9.49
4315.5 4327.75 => -0.06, 7.72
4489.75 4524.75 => -0.07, 11.2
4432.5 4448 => 0.06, 8.83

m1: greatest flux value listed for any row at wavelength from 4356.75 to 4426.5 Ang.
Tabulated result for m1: 10.3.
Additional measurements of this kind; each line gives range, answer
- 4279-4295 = 6.77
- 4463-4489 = 11.4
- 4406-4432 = 9.98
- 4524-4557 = 11.7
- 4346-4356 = 9.46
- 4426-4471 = 10.5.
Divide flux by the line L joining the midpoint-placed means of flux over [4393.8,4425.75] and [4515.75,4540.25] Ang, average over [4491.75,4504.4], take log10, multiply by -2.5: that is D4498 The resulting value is -0.14 mag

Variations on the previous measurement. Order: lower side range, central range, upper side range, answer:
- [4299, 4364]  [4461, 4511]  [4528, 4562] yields -0.08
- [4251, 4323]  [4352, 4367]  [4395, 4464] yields -0.24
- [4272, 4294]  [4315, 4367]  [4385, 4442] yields -0.22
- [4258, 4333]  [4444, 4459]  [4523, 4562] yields -0.03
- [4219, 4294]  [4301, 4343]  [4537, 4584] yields 0.02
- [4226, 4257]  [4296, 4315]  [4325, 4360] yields 0.32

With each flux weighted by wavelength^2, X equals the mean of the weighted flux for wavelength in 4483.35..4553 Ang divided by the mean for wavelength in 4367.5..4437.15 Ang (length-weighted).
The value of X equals 1.38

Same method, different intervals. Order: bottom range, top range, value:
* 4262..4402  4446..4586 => 1.53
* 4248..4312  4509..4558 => 1.94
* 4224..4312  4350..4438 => 1.48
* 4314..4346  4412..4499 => 1.26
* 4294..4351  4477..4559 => 1.62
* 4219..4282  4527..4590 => 1.99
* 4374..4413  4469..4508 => 1.49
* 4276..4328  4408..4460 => 1.50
